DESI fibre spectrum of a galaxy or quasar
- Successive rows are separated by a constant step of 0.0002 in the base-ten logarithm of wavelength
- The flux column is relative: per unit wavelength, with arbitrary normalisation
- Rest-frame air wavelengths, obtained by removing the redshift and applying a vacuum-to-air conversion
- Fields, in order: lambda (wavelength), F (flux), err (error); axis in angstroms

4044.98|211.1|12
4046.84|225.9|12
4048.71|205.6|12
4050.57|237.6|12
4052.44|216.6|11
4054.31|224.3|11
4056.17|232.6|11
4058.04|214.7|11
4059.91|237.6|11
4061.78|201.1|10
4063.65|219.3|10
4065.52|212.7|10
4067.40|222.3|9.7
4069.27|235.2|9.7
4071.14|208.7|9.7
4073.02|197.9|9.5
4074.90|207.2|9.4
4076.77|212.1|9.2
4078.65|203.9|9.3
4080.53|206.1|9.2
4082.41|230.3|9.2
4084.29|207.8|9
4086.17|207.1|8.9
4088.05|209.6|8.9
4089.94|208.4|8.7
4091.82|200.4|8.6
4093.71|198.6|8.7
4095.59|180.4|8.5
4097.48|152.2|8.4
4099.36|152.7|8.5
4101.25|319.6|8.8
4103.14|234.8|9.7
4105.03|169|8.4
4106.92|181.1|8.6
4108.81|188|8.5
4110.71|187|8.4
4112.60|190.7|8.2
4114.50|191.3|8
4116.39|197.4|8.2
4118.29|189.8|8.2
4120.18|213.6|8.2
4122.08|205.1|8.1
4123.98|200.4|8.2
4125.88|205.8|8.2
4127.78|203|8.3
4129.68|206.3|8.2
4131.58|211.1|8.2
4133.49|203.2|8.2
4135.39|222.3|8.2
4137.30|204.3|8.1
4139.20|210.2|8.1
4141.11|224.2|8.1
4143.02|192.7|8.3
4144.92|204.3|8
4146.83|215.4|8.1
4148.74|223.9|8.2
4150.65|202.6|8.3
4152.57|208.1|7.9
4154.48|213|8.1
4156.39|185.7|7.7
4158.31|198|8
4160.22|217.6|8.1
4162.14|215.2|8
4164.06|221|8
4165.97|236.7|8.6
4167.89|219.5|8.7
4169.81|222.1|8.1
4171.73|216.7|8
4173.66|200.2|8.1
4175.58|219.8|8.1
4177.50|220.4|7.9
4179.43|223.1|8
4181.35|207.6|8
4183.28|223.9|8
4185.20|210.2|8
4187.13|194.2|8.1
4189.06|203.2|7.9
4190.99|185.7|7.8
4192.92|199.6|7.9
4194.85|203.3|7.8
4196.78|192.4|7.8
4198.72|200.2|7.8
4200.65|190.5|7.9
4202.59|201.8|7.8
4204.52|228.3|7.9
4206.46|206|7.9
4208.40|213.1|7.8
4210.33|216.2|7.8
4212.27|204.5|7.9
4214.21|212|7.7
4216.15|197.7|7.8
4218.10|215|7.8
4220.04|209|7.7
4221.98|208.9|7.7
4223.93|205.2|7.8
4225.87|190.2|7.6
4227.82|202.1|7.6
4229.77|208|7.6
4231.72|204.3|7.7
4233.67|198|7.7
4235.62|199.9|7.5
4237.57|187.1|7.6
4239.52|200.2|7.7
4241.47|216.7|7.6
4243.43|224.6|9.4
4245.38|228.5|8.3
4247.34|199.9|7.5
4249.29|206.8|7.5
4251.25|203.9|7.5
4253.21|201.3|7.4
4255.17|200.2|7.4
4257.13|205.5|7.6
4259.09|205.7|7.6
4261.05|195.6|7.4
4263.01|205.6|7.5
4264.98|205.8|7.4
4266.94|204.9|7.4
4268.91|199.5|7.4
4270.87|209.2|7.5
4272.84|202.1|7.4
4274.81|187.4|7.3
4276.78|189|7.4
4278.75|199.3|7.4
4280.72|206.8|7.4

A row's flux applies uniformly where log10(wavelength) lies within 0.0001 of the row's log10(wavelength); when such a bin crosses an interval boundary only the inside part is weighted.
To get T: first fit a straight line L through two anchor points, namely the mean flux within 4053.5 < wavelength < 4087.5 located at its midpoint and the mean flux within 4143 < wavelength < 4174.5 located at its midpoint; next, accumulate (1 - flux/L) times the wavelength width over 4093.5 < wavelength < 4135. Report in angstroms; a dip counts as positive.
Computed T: 2.8 angstroms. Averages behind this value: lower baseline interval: 216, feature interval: 200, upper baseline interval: 212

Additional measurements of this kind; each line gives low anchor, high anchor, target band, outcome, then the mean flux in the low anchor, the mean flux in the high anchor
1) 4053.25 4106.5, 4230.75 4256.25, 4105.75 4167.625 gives 1.04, 211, 205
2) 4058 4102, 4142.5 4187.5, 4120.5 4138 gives 0.35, 210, 213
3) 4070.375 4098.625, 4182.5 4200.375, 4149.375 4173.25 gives -1.41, 202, 201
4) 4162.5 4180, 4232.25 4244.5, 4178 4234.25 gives 1.68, 220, 205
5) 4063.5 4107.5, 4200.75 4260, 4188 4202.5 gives 0.70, 207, 206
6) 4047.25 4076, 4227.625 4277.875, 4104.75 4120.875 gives 1.81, 218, 204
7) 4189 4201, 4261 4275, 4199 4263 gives -2.09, 196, 202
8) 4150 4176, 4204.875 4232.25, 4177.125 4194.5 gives 0.28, 213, 207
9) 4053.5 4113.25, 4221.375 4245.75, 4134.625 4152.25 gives -0.35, 208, 205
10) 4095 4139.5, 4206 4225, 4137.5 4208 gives -1.38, 201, 209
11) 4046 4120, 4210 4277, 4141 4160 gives 0.01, 208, 204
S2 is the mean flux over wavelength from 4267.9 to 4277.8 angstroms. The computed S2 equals 197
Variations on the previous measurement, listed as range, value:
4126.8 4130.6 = 205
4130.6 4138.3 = 210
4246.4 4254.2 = 203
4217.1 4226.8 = 206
